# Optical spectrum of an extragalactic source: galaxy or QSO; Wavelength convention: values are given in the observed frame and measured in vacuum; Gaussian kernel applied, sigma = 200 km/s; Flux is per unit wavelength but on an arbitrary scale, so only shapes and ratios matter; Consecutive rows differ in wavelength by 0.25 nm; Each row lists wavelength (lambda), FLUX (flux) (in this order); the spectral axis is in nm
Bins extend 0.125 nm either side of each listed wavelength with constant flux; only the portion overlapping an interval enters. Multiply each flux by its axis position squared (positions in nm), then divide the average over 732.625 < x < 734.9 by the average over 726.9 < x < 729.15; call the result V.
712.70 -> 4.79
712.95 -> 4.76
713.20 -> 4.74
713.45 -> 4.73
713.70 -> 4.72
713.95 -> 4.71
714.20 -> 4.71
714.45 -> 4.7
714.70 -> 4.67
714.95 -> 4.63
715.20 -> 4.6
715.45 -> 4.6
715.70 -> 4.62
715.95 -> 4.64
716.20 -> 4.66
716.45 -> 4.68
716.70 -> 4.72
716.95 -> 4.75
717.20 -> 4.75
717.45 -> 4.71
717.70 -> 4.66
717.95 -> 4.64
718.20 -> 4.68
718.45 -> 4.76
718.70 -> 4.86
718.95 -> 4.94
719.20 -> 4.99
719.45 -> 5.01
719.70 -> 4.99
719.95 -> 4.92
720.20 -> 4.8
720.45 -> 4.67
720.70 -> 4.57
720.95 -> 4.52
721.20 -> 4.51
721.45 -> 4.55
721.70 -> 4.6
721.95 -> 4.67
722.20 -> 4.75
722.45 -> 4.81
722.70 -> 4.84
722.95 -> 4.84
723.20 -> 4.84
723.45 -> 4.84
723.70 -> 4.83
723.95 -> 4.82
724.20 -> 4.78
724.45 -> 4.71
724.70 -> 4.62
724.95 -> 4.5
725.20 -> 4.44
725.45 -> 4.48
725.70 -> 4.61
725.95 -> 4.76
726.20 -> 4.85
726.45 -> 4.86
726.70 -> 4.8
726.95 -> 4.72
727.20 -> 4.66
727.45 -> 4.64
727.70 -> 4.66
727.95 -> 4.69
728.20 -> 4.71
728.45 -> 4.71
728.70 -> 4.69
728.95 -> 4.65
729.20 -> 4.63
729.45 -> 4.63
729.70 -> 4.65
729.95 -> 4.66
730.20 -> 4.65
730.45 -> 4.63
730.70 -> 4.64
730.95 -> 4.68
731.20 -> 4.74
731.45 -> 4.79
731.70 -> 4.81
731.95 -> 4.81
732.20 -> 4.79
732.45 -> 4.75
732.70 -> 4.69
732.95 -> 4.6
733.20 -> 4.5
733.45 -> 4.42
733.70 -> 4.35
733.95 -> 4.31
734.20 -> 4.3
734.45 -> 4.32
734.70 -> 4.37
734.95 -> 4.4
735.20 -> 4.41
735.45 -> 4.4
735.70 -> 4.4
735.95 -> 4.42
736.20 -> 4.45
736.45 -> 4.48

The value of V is 1.0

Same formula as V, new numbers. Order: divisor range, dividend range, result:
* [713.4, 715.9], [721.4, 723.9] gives 1.04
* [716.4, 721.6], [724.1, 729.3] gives 1.01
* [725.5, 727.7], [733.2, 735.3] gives 0.94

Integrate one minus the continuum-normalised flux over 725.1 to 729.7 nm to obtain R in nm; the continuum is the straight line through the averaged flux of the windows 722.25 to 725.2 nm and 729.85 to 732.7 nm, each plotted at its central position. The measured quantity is 0.06 nm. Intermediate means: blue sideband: 4.75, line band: 4.68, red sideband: 4.72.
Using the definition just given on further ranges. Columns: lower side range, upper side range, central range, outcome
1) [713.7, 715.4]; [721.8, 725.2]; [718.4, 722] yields -0.03 nm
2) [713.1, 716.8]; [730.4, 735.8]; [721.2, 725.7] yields -0.08 nm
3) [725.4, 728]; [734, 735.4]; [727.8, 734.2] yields -0.17 nm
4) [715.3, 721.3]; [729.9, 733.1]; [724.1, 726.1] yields 0.05 nm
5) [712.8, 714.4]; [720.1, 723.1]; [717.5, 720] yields -0.08 nm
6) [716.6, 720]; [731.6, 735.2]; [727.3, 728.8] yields -0.02 nm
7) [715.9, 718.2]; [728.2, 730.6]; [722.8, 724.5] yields -0.05 nm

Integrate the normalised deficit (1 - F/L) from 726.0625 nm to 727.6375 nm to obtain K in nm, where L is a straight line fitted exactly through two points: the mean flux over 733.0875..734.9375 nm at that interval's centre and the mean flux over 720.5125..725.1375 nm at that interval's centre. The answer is -0.06 nm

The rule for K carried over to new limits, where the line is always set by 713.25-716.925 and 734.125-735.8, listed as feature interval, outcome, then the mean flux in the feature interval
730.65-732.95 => -0.166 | 4.74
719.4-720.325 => -0.065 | 4.92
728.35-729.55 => -0.053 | 4.66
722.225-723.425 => -0.071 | 4.83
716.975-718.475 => -0.021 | 4.7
